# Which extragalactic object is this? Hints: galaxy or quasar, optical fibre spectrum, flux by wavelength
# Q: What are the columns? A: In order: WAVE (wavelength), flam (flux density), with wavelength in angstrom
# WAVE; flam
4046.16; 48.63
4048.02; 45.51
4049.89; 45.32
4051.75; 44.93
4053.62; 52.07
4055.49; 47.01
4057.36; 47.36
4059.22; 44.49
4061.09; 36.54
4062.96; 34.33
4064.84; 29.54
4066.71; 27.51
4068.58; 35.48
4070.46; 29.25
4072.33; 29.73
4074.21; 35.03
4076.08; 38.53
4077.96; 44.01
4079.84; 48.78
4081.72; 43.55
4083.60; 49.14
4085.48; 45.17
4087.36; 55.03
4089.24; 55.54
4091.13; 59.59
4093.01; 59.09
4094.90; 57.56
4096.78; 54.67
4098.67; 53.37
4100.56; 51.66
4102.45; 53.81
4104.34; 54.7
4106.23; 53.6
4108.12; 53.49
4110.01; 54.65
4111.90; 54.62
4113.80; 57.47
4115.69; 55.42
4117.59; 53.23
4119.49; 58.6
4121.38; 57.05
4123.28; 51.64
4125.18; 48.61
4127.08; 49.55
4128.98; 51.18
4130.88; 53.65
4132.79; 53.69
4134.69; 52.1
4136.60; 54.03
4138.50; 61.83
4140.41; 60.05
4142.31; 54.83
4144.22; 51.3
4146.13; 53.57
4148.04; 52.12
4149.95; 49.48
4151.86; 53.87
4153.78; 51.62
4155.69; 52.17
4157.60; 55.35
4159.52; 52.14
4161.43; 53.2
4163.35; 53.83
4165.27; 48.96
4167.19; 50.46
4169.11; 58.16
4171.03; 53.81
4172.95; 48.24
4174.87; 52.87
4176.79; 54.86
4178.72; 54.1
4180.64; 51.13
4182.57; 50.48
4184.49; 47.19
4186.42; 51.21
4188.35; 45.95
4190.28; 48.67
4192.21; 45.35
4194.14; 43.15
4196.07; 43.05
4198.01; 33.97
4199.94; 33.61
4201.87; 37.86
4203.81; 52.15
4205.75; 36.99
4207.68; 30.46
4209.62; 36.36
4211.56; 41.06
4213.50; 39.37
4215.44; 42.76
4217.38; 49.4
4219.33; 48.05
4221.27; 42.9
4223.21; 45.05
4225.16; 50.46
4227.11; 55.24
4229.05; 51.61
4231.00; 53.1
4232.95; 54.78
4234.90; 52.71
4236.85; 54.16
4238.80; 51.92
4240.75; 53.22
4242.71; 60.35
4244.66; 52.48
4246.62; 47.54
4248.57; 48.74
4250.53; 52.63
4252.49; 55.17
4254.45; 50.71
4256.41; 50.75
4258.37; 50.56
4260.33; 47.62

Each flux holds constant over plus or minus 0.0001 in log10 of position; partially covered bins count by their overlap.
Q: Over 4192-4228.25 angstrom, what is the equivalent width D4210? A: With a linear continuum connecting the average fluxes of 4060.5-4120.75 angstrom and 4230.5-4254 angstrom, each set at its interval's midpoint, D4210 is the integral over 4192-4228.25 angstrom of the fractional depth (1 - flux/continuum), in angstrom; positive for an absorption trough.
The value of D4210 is 6.6 angstrom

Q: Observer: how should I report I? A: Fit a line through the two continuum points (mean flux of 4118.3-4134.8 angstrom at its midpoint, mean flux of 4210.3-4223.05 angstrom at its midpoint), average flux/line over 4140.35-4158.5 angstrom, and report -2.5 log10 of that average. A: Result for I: -0.05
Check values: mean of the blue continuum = 52.9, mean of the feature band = 53.1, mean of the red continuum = 43.8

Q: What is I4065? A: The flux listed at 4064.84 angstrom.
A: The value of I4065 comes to 29.54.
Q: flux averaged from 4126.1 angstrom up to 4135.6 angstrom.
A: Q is 52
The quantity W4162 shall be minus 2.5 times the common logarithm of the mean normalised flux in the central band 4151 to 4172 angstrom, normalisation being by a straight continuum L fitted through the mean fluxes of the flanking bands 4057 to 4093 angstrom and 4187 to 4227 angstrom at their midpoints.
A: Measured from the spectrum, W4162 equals -0.24 mag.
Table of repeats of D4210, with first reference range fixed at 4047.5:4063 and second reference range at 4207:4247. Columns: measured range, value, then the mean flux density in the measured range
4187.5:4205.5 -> 2.0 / 42.4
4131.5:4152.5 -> -3.5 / 54.3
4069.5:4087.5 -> 1.6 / 41.2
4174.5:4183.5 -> -1.0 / 52.7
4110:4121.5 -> -2.5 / 55.9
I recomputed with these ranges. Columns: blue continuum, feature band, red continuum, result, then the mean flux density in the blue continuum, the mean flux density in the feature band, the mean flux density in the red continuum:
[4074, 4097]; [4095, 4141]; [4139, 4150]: -0.04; 50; 54.3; 54.2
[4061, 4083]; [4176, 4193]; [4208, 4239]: -0.12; 36.2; 49.9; 47.6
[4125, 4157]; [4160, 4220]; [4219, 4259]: 0.13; 53.3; 46.4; 51.6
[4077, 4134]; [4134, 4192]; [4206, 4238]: -0.06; 53.1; 52.5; 46.5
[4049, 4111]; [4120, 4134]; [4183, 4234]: -0.15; 46.2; 52.4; 44.7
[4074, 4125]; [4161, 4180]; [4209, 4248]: -0.04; 52.4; 52.8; 49.2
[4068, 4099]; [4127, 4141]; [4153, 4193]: -0.11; 46.7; 54.7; 51.4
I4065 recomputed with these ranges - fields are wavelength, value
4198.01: 33.97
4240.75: 53.22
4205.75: 36.99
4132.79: 53.69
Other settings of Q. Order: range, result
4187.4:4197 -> 45.3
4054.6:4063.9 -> 41.9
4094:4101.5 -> 54.3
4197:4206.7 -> 38.9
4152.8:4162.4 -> 52.9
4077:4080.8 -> 46.3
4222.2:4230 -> 50.6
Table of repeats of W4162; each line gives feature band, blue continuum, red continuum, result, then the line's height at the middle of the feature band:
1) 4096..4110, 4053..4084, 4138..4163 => -0.182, 45.4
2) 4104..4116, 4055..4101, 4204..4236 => -0.222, 44.7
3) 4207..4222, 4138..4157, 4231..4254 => 0.272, 53.3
